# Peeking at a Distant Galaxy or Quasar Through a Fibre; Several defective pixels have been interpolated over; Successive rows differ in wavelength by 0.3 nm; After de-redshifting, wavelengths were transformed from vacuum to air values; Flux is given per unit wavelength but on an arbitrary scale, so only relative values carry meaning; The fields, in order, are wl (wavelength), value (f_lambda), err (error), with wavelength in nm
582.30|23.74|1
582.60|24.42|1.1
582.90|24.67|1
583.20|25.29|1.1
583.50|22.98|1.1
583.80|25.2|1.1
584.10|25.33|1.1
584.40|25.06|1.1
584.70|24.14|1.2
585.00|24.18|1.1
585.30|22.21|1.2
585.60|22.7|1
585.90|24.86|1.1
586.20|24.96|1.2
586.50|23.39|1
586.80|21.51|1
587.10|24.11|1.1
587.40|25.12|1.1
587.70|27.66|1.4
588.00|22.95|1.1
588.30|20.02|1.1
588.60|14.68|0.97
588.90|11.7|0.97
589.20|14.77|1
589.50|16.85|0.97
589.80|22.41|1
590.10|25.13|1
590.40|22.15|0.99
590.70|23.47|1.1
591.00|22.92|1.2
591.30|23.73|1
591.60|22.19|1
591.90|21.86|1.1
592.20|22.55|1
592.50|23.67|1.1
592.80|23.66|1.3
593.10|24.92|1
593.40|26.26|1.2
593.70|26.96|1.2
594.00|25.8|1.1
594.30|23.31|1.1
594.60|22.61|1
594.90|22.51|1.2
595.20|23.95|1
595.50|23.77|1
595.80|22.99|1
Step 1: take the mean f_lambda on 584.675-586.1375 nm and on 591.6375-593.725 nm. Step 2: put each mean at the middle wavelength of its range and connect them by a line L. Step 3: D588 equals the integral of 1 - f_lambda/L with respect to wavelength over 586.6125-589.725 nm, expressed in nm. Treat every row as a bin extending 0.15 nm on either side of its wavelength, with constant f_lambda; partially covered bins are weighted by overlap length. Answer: 0.489 nm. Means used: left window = 23.7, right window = 24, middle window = 20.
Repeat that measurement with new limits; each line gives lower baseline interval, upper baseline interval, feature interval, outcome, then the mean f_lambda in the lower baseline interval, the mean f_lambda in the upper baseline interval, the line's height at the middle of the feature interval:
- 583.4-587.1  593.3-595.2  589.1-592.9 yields 0.35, 23.9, 24.5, 24.3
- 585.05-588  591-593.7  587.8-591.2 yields 0.56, 24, 23.8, 23.9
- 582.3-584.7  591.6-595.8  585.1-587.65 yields 0.07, 24.6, 23.9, 24.4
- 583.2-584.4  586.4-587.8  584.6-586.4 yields 0.05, 24.7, 24.3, 24.5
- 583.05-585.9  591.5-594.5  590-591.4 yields 0.04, 24.2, 24.1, 24.1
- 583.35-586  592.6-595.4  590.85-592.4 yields 0.10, 24.1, 24.4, 24.3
